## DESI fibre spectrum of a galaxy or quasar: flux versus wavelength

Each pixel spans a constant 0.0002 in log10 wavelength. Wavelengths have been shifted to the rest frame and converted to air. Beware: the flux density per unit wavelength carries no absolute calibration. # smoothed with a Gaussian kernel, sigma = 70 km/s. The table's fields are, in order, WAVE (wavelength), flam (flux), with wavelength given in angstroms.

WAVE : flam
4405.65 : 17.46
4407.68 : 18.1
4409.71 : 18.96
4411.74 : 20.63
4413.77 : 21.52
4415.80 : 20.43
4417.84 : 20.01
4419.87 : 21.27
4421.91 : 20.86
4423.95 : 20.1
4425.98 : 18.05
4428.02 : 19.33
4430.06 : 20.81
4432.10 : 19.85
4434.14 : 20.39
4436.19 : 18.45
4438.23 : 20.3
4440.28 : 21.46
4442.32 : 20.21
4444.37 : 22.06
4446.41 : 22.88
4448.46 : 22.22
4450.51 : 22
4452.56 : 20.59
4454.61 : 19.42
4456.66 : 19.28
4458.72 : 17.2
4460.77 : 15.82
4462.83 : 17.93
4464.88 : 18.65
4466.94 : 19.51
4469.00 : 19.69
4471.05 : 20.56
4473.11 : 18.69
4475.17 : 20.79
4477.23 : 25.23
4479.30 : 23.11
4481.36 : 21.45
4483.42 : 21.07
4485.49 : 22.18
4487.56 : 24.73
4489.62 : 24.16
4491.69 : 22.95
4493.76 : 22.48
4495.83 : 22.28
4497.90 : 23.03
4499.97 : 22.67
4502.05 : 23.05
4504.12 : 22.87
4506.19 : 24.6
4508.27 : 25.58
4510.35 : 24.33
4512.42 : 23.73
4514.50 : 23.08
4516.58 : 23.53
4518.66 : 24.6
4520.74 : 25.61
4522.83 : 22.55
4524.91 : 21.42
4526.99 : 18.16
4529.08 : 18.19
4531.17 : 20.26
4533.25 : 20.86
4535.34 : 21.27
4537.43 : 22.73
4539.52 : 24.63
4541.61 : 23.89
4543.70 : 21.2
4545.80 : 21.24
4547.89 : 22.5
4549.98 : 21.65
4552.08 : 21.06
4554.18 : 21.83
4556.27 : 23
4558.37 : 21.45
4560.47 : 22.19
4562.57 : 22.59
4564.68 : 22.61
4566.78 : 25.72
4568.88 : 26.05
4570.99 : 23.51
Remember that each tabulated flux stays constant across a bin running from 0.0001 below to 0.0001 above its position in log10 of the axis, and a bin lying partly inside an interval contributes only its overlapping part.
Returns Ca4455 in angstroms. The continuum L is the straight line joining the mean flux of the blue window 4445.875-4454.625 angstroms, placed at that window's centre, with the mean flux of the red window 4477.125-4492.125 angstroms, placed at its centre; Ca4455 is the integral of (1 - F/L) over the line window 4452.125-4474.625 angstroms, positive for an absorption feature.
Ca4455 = 3.3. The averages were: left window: 21.6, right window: 23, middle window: 18.8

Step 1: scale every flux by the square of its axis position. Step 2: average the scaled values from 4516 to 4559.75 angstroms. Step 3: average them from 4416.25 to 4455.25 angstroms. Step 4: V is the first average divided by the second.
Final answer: 1.12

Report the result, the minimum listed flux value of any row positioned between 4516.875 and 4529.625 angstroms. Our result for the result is 18.16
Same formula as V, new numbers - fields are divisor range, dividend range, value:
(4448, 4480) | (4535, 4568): 1.17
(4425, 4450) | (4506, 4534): 1.14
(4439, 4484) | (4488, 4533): 1.14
